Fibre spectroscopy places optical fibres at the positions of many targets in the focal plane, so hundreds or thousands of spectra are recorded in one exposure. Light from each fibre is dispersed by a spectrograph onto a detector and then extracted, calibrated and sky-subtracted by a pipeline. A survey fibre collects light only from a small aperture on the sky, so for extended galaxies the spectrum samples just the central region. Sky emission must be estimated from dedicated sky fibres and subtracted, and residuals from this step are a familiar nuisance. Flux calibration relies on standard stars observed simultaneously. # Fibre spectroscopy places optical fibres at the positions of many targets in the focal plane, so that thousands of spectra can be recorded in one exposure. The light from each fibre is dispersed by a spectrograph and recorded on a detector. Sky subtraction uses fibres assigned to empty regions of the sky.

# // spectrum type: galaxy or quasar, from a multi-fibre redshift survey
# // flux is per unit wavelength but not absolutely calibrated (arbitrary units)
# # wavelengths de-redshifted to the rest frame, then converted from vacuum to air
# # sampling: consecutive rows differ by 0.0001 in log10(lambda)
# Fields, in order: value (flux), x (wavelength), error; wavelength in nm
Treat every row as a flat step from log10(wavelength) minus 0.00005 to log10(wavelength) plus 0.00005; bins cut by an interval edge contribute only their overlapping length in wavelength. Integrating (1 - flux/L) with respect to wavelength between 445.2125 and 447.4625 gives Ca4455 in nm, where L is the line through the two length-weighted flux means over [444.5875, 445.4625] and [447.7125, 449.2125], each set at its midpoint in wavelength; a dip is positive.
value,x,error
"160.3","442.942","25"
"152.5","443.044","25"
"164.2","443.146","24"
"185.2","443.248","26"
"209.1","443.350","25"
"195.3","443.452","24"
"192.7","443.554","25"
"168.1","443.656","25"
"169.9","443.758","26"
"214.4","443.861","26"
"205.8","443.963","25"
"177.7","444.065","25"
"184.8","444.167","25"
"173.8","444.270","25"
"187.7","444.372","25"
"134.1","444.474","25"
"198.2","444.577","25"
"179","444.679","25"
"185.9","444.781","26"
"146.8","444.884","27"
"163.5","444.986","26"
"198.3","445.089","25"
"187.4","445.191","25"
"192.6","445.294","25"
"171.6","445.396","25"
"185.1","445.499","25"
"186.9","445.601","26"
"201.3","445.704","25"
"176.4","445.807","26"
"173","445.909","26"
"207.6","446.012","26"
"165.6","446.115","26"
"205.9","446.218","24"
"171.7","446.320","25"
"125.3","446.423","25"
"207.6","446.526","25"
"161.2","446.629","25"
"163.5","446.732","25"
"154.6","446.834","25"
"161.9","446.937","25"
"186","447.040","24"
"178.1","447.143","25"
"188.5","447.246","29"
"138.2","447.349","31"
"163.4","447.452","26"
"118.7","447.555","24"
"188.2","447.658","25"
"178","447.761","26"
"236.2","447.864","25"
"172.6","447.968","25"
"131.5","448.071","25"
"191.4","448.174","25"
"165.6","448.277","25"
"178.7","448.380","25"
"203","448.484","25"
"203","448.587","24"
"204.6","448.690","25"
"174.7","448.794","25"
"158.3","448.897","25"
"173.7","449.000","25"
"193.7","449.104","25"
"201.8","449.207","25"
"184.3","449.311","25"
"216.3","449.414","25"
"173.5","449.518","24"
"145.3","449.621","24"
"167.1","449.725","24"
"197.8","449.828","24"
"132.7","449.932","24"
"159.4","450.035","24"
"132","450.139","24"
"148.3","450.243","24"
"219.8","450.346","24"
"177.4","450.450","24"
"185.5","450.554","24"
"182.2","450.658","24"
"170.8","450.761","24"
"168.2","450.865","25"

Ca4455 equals 0.06 nm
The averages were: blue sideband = 179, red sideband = 184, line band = 176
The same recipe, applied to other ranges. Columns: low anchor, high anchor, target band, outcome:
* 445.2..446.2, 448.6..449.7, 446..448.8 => 0.130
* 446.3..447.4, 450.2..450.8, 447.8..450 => -0.076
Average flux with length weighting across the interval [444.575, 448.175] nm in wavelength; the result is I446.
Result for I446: 176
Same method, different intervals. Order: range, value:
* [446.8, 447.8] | 166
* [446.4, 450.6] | 174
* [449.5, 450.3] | 157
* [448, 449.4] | 183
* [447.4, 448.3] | 172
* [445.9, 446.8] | 175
